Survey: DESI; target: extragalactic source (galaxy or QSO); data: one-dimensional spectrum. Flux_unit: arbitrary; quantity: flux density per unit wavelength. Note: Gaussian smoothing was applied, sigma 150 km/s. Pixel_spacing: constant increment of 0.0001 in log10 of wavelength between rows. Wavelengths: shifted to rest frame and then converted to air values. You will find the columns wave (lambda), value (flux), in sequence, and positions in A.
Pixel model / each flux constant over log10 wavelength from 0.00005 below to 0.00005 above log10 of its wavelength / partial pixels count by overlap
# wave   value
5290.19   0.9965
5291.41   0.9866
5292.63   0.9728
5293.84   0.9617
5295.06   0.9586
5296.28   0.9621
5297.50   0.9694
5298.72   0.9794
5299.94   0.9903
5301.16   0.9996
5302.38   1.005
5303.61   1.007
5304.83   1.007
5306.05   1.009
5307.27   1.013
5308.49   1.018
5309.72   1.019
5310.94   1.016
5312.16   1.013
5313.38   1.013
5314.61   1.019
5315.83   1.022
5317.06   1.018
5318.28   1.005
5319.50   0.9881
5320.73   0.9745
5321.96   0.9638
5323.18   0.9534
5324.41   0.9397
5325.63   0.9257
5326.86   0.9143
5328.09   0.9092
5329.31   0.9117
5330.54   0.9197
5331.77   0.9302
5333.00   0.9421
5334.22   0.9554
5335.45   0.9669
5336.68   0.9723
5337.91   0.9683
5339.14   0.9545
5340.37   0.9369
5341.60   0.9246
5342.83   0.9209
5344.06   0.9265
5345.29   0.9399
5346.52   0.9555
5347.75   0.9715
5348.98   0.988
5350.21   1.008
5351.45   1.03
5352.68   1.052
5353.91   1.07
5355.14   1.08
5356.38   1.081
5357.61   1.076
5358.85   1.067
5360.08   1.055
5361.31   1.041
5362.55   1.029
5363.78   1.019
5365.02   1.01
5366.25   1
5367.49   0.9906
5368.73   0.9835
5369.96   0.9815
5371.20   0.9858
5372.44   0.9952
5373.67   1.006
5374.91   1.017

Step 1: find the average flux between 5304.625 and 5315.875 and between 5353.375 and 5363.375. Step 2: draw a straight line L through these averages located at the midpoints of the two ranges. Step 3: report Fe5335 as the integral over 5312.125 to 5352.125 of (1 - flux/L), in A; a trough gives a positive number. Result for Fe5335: 2.8 A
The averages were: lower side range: 1.02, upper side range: 1.06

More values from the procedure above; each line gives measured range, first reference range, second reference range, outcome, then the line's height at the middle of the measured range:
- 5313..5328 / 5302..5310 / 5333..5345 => 0.1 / 0.982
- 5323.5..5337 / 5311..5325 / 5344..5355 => 0.8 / 0.996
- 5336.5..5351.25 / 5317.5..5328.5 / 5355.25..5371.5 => 0.5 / 0.992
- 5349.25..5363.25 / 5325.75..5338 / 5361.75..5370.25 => -1.0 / 0.984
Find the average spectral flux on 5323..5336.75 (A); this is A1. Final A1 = 0.935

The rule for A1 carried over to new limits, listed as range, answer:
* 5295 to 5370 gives 0.989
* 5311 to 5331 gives 0.97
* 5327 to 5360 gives 0.98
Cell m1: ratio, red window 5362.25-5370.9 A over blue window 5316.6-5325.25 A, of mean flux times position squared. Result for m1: 1.04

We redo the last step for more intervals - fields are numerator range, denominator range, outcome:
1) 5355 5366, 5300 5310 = 1.06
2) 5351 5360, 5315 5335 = 1.13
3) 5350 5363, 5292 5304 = 1.10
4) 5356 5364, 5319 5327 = 1.12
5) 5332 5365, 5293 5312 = 1.02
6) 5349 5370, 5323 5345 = 1.11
